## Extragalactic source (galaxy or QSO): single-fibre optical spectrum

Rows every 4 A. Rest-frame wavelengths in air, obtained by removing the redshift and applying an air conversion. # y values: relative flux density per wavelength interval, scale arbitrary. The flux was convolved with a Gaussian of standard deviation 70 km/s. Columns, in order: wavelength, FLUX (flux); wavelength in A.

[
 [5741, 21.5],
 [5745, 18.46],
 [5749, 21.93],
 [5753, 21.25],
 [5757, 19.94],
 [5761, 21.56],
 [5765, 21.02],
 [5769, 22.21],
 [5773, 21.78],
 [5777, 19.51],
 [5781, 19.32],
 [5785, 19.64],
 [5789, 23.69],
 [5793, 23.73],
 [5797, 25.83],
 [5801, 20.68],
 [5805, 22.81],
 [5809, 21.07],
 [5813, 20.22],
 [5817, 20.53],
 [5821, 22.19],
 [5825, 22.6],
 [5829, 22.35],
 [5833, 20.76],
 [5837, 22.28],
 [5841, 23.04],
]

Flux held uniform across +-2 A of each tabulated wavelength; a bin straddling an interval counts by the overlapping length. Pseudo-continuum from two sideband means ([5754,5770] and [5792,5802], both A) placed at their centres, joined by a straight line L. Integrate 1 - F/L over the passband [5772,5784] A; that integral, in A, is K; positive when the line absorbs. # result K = 1.2 A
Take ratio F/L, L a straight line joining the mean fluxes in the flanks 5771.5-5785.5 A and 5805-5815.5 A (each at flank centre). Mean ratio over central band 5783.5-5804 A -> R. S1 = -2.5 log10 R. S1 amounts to -0.11 mag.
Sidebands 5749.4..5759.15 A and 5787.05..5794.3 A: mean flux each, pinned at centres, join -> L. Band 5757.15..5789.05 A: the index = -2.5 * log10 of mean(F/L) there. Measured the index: 0.07 mag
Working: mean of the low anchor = 20.8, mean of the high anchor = 23.7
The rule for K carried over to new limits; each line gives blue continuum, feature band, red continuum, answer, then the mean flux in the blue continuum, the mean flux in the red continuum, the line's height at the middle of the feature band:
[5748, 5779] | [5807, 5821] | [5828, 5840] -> 0.5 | 21.1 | 21.9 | 21.6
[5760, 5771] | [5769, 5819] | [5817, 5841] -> 0.4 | 21.6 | 22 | 21.8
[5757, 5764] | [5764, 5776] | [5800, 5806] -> -0.2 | 21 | 21.7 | 21.2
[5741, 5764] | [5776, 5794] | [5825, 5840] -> 0.1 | 20.7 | 22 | 21.2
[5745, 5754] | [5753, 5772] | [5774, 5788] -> -0.6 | 20.9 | 20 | 20.5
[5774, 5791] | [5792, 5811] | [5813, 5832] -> -1.5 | 20.6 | 21.7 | 21.1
